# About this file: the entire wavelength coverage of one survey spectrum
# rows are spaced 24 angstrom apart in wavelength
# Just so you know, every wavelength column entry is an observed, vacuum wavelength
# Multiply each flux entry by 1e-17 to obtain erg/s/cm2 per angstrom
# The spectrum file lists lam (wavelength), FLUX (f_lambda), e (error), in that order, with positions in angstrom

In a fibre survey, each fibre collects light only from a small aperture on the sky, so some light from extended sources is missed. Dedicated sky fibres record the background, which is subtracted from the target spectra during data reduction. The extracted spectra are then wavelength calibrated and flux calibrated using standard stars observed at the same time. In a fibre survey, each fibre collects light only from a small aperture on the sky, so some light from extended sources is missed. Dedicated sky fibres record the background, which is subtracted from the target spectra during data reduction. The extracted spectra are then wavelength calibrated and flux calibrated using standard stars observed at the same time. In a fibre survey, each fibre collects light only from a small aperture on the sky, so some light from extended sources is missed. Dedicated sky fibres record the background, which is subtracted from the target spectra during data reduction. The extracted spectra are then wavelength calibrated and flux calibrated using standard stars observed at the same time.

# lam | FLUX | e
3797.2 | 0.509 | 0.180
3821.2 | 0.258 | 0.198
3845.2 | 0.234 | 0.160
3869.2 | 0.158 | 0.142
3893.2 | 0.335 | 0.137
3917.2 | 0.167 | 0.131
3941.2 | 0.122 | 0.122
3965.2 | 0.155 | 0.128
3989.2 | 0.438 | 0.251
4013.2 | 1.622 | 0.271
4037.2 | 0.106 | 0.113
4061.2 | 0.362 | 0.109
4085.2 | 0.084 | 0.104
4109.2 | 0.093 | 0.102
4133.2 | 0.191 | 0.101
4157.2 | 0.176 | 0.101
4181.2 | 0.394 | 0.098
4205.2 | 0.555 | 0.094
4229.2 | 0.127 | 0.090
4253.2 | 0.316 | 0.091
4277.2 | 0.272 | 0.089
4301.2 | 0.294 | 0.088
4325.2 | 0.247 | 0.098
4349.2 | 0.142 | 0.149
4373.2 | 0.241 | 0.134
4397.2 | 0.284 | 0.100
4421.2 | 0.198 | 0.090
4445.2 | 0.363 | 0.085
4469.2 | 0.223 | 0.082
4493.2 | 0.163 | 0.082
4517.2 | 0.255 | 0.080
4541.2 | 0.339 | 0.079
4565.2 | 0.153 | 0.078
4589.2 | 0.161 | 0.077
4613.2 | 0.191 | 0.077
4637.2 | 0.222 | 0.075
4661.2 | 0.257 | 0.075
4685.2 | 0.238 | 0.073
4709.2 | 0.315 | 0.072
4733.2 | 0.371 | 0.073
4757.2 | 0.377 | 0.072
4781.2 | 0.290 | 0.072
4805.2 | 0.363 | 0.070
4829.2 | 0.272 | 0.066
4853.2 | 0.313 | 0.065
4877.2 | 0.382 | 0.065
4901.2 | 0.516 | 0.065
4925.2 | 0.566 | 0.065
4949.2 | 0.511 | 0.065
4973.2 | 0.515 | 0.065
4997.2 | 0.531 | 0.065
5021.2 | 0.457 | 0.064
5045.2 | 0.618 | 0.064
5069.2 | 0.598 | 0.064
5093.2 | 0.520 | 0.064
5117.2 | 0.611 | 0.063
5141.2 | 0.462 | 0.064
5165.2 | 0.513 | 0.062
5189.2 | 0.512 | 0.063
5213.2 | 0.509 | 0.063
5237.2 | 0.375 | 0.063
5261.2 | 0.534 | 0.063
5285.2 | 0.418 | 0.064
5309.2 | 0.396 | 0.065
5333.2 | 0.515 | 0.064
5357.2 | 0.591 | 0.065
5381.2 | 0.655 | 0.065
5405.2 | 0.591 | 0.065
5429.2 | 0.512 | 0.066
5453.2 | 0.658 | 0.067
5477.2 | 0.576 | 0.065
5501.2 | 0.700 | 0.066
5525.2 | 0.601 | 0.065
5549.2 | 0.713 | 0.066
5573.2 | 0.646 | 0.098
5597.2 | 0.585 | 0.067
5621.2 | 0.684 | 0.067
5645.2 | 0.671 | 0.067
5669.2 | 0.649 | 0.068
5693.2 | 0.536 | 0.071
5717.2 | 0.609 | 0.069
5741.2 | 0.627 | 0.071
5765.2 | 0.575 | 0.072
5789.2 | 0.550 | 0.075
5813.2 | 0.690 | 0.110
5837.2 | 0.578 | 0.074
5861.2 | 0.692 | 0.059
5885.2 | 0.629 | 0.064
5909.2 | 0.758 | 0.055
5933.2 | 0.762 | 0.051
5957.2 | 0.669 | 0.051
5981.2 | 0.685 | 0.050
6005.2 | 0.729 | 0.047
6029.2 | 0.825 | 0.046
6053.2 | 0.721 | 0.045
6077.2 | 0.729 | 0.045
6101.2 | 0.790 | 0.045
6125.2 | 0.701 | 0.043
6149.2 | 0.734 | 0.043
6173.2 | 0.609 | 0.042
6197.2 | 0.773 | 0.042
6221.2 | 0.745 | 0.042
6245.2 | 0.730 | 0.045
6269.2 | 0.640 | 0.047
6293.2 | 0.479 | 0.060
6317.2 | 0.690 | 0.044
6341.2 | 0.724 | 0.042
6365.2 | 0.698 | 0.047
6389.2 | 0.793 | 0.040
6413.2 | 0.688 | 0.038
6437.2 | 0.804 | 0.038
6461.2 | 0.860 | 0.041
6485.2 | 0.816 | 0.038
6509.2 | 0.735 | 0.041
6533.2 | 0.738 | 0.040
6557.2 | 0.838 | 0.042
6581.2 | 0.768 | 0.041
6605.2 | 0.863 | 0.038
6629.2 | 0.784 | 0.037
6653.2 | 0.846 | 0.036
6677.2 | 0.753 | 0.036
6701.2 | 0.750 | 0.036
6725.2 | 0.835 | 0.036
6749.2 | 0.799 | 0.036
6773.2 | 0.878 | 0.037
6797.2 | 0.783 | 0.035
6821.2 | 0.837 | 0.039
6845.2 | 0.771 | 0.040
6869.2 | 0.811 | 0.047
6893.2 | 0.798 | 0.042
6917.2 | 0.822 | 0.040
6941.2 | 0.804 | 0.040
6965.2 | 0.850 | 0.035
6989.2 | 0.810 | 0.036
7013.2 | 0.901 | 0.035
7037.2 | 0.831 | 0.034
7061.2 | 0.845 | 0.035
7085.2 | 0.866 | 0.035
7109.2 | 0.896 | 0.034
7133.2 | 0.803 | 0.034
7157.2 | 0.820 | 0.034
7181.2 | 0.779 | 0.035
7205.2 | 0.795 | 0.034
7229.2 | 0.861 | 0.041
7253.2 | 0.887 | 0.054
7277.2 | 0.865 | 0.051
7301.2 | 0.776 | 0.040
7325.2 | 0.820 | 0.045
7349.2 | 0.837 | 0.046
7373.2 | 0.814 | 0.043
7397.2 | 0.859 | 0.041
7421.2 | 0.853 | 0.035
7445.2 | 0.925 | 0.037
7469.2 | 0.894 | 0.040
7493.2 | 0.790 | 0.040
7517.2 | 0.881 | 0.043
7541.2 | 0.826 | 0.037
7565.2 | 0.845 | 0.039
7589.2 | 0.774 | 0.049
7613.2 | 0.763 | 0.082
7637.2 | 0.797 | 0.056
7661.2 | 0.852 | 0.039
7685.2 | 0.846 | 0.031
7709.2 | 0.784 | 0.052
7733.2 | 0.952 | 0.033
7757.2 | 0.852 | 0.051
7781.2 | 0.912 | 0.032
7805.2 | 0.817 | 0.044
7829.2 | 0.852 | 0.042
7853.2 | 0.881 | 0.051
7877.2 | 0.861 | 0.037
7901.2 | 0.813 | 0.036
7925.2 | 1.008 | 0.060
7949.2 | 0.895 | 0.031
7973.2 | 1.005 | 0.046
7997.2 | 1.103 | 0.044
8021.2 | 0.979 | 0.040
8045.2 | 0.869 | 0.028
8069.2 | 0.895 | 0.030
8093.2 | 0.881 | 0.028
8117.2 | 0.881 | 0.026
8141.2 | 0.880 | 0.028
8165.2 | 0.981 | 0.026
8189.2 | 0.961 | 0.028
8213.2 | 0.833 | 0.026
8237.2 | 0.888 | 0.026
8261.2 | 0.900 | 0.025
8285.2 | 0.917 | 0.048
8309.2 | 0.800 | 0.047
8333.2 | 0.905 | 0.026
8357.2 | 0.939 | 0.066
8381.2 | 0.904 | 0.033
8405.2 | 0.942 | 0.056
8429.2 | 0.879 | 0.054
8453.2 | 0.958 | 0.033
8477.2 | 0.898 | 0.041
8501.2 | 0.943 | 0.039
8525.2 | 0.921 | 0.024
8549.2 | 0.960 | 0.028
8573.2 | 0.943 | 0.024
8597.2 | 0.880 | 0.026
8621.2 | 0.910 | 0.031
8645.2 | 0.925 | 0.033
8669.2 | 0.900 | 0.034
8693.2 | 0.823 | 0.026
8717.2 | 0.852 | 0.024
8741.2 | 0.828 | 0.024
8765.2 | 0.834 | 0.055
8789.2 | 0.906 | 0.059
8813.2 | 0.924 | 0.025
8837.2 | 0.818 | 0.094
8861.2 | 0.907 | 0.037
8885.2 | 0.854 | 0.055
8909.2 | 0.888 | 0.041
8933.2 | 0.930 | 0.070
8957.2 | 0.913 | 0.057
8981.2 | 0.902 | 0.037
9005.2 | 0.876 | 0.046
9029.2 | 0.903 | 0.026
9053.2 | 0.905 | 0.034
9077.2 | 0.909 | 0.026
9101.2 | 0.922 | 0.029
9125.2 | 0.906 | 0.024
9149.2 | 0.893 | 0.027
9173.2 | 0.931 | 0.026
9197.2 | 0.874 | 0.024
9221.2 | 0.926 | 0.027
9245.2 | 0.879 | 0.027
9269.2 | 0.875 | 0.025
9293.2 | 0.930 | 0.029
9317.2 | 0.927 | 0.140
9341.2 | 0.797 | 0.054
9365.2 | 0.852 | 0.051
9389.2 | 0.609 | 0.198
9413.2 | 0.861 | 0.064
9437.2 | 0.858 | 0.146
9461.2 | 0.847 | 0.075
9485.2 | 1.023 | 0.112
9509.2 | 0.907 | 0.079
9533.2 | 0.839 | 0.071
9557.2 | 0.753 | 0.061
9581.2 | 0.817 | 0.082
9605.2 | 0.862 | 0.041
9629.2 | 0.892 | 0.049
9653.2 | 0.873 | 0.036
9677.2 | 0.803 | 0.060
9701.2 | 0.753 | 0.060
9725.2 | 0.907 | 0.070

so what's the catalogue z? 0.22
